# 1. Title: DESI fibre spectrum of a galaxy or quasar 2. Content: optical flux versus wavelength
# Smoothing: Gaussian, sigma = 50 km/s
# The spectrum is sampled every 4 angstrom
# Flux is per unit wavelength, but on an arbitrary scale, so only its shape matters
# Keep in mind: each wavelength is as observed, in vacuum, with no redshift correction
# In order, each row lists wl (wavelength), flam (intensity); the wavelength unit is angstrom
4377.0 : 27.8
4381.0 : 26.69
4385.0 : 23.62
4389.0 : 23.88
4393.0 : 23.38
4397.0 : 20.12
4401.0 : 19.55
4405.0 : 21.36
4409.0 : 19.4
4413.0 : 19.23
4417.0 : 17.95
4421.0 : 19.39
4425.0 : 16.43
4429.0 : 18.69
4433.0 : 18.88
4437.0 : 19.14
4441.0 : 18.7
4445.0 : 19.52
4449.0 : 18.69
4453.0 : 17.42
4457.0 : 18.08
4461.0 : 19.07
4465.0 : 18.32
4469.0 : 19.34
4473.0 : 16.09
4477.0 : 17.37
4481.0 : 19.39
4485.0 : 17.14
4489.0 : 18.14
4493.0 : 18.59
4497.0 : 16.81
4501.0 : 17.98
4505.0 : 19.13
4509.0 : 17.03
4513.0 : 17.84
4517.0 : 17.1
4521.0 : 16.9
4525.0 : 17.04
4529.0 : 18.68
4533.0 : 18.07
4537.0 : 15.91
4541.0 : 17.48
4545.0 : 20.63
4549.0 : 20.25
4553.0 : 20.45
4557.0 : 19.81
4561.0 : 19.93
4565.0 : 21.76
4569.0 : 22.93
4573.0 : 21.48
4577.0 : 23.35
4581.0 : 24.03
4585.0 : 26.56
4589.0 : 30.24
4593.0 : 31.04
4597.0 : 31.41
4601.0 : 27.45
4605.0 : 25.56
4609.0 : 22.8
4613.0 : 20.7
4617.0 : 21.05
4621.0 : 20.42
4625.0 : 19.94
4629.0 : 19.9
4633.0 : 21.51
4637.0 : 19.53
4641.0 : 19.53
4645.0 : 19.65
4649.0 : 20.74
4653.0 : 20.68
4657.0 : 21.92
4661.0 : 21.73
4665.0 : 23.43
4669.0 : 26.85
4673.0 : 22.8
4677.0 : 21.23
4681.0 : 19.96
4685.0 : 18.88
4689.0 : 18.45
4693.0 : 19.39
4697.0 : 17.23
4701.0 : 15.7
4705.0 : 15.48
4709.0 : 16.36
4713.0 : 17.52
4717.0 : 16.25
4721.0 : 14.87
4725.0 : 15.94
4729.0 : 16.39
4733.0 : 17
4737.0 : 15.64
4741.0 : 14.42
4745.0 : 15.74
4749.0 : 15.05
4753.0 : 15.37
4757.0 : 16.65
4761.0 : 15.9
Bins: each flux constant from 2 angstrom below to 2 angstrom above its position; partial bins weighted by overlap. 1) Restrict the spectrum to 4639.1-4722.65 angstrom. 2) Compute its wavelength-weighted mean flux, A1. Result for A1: 19.5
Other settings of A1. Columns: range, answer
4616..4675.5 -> 21.3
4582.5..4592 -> 28.4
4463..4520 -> 17.9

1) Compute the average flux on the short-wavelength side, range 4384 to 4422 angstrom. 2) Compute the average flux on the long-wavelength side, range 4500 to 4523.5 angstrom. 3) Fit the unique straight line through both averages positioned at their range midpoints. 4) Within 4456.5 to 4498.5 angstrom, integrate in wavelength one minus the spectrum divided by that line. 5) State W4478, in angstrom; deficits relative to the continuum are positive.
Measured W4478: 1.3 angstrom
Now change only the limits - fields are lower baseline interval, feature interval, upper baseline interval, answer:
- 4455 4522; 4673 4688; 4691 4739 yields -3.2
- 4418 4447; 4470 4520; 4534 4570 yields 3.9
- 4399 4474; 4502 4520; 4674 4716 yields 0.8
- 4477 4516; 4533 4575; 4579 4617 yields 5.1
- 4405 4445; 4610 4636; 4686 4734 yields -4.9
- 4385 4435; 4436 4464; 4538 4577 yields 2.1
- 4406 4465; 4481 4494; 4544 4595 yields 1.5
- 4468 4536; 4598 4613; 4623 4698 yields -4.1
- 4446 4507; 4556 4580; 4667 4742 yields -4.9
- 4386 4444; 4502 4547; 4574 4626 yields 10.0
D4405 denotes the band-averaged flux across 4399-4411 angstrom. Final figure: 20.1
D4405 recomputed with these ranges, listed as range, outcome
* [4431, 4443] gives 18.9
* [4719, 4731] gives 15.7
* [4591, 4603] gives 30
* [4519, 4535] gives 17.7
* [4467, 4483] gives 18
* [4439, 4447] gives 19.1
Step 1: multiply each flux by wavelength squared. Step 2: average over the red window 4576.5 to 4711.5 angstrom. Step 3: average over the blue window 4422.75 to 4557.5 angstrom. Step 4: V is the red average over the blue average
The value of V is 1.28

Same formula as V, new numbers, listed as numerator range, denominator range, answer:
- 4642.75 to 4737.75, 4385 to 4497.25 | 1.11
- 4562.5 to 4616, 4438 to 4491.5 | 1.46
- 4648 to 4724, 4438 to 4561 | 1.15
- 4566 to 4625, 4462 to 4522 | 1.45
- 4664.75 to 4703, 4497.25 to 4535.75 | 1.23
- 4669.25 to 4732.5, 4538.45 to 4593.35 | 0.84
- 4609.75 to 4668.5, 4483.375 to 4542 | 1.26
